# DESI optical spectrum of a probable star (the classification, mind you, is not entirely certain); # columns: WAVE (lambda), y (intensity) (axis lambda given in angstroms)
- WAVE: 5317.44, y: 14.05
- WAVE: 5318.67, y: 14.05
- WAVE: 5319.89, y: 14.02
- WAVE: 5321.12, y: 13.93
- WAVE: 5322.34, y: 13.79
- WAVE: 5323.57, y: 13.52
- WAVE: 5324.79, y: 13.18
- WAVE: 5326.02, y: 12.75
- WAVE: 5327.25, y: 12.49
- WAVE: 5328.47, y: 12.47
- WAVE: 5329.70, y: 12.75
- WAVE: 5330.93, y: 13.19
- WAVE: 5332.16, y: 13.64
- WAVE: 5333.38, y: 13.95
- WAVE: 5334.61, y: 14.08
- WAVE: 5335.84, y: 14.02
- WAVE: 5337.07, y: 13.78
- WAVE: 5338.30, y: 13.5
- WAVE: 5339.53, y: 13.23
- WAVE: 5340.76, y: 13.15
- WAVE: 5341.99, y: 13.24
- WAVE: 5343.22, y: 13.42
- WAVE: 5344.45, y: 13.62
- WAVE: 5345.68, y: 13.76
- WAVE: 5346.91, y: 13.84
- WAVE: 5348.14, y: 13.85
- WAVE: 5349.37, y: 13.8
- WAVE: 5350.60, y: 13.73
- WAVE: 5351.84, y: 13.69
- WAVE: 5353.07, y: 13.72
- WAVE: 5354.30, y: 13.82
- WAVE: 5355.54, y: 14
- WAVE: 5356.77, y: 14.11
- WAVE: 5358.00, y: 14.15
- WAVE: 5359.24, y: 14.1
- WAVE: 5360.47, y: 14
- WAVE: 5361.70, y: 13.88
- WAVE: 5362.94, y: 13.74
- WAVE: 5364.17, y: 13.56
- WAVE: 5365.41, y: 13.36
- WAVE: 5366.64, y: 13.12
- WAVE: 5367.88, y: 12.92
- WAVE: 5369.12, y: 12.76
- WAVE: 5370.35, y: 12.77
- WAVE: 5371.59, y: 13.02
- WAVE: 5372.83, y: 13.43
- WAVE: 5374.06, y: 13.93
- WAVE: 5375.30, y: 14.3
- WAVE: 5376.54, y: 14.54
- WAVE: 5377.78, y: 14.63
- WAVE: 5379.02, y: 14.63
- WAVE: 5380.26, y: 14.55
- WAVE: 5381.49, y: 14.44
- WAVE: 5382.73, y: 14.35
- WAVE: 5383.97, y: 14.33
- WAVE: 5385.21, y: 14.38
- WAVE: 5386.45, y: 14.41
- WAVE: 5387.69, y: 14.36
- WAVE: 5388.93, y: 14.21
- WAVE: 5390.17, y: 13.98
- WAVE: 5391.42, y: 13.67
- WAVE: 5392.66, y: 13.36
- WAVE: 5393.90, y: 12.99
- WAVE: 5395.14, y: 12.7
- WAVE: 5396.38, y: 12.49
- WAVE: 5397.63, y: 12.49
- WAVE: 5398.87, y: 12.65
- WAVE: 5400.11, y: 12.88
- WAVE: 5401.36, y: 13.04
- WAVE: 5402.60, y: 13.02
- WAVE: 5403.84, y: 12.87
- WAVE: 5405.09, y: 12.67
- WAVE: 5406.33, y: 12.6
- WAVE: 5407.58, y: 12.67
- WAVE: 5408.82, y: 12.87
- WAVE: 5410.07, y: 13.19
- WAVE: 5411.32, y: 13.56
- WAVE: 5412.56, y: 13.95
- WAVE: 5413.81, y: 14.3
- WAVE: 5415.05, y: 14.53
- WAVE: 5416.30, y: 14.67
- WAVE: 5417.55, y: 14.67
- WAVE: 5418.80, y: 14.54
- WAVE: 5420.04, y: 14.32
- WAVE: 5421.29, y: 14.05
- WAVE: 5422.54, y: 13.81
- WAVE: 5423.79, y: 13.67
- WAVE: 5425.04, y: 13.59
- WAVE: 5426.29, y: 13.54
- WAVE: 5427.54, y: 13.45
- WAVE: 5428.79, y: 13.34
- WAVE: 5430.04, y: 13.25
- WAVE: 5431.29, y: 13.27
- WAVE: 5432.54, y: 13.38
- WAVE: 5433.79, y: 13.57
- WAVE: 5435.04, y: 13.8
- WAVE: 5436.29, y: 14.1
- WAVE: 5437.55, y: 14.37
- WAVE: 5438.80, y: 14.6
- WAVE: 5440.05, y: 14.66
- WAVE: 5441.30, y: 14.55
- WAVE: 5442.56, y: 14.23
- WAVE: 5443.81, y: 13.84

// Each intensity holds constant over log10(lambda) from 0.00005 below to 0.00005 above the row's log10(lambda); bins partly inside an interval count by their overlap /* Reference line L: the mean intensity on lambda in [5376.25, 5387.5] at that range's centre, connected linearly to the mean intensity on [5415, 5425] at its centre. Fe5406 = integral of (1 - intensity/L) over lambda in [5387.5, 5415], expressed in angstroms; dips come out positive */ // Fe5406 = 2.2 angstroms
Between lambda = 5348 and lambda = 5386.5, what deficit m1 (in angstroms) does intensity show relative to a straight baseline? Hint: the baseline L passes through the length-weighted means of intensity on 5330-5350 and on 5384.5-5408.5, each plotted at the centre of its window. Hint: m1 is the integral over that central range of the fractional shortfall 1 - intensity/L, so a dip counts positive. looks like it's -1.3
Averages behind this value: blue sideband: 13.6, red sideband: 13.2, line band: 13.9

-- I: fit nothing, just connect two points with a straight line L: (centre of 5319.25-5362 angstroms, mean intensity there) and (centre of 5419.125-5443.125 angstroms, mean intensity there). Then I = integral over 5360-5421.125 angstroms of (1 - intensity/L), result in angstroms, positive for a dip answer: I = 0.5 angstroms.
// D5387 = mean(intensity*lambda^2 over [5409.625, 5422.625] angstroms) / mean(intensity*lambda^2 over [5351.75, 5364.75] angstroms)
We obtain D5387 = 1.04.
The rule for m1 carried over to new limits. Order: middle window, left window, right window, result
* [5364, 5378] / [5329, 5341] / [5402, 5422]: 0.1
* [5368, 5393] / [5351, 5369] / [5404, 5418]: -0.6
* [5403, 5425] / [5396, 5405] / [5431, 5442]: -0.7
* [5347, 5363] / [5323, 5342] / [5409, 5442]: -0.5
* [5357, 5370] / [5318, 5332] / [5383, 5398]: -0.1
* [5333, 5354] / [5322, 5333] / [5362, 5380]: -0.6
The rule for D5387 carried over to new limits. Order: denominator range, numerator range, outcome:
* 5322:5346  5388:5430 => 1.04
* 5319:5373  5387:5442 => 1.03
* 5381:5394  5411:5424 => 1.02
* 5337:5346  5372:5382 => 1.08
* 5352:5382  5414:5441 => 1.03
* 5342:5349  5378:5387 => 1.07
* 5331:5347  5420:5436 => 1.03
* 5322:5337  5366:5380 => 1.04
